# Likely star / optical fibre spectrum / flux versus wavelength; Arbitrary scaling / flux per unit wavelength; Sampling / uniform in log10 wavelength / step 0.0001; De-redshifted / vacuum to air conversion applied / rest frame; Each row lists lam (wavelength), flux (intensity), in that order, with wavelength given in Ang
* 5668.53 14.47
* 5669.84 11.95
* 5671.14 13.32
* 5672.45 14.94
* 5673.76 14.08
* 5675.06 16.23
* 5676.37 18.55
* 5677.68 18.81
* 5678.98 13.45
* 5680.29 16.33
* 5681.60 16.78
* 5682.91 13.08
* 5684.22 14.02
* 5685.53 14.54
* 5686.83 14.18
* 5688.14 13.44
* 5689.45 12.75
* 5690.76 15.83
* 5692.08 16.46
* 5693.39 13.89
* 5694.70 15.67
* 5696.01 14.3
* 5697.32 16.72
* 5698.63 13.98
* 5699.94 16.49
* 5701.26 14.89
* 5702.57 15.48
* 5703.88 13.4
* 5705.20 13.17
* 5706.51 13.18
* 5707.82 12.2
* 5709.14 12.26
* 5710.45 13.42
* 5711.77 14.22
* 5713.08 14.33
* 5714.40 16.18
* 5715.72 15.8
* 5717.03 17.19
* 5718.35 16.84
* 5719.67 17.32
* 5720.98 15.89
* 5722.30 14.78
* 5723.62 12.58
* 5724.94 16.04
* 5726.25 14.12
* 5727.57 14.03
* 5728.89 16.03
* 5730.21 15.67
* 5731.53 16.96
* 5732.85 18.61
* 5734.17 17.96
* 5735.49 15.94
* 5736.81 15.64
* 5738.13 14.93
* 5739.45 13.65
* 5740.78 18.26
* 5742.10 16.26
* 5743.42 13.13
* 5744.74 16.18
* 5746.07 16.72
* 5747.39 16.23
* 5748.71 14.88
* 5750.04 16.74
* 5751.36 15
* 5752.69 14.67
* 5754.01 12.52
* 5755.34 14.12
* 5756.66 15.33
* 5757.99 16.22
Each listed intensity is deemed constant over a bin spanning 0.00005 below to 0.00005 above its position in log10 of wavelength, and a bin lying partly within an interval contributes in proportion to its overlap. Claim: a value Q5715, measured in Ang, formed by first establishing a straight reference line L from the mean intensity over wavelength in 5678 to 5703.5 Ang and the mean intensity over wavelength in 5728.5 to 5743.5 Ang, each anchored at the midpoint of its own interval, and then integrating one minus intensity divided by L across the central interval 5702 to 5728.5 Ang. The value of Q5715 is 1.7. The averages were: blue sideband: 14.9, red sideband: 16.2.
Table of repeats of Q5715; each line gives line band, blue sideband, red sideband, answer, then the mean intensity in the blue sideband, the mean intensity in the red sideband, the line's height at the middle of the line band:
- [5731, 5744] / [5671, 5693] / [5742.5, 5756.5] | -0.9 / 15.1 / 15.1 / 15.1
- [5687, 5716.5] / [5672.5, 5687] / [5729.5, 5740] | 2.4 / 15.5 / 16.2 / 15.8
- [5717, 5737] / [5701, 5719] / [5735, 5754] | -1.3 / 14.5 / 15.5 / 15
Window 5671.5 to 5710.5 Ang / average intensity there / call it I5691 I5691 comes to 14.8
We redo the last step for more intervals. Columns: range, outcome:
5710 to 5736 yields 15.7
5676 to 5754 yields 15.2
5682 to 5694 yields 14.3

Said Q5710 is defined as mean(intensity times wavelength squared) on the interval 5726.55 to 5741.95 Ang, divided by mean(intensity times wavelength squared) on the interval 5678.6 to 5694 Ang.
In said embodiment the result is 1.12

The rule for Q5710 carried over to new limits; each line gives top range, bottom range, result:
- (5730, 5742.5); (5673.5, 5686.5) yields 1.07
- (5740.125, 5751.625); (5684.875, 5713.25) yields 1.13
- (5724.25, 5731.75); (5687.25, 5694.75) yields 1.07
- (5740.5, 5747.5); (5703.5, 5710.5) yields 1.26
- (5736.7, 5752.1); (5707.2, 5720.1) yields 1.06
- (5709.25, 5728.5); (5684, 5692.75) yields 1.06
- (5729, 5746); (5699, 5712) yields 1.18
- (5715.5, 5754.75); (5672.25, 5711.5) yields 1.08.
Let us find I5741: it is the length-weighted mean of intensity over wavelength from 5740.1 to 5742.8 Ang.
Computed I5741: 17.2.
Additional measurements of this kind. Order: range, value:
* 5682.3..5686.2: 13.9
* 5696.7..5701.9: 15.5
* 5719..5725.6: 15.3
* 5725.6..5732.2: 15.4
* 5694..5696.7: 15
